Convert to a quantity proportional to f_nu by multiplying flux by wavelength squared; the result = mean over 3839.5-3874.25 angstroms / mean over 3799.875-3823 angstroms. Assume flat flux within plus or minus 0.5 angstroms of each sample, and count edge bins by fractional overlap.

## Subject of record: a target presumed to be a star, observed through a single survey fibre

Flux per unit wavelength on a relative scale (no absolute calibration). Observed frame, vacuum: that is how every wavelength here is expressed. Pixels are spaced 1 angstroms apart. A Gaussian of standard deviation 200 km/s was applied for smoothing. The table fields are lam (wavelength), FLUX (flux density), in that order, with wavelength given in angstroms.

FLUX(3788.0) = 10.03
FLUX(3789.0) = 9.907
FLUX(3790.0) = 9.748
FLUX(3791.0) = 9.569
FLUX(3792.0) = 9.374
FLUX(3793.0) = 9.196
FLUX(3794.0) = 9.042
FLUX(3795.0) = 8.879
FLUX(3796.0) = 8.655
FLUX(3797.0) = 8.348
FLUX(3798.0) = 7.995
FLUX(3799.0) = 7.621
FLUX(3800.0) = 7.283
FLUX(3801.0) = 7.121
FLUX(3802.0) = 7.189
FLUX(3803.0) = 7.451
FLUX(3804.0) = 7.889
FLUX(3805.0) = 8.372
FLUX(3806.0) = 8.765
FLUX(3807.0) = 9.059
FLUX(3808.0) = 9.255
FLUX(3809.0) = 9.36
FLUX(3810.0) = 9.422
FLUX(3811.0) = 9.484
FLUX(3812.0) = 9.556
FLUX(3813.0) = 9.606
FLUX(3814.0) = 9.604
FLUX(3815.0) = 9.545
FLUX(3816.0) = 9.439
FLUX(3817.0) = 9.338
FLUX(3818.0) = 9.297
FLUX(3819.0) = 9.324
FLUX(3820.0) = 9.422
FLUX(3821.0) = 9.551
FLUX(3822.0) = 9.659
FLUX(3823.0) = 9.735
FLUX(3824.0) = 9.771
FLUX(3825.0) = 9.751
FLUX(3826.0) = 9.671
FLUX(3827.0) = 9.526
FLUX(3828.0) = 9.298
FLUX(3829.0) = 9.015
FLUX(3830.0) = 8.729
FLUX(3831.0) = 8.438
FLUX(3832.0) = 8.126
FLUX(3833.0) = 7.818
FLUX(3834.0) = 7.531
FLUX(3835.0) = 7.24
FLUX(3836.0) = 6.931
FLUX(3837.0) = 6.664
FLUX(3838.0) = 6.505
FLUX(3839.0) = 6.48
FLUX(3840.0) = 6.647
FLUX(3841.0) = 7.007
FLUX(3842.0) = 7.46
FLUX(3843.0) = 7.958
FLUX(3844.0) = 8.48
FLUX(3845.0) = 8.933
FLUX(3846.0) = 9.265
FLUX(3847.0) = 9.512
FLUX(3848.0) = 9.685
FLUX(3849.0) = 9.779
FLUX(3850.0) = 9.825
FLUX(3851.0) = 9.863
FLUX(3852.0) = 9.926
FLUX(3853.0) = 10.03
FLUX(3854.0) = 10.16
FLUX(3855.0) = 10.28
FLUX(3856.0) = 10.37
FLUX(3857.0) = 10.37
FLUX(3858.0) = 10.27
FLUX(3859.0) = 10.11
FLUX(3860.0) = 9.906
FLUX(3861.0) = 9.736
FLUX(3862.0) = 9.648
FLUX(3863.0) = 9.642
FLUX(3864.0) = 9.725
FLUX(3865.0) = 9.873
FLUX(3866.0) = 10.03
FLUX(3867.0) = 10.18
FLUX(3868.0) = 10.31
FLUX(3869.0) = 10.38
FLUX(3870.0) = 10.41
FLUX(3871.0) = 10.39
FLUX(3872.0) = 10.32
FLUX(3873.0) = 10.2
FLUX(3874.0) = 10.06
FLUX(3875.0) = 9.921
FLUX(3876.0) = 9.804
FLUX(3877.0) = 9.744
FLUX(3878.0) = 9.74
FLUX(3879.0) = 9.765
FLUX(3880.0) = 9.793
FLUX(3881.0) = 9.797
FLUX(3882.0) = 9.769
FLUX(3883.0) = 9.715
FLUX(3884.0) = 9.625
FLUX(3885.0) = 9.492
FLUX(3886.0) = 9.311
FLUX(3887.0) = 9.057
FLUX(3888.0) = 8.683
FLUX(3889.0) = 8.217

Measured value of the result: 1.1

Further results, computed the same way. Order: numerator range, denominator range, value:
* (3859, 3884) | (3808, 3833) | 1.10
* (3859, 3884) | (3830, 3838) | 1.34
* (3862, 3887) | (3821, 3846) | 1.22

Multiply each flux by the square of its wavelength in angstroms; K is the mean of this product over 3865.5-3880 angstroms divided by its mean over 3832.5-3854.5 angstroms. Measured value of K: 1.2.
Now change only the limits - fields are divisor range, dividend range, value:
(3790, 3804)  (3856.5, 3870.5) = 1.25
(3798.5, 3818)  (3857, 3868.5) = 1.18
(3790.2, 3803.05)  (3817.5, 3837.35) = 1.07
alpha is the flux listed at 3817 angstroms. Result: 9.338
